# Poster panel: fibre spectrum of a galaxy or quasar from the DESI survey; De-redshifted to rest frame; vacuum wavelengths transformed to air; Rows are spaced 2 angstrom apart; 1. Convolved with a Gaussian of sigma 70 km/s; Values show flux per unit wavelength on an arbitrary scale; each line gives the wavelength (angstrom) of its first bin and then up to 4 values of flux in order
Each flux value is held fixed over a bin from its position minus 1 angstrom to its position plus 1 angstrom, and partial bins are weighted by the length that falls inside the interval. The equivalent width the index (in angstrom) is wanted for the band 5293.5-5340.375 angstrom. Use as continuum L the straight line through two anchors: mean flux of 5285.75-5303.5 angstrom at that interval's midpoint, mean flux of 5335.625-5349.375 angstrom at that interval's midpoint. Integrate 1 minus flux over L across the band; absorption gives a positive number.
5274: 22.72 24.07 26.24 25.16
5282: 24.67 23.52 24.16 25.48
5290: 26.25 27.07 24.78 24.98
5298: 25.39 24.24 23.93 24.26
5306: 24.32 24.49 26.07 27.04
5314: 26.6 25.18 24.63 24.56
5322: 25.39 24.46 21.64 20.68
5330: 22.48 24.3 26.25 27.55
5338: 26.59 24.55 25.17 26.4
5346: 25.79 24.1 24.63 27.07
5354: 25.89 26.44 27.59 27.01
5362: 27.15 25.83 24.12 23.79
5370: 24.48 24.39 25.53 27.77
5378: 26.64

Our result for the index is 1.1 angstrom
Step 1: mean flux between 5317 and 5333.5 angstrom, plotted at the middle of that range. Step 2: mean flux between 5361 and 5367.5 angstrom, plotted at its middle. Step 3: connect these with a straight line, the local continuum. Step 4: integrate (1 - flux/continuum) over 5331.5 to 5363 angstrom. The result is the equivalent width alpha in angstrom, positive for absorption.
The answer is -1.7 angstrom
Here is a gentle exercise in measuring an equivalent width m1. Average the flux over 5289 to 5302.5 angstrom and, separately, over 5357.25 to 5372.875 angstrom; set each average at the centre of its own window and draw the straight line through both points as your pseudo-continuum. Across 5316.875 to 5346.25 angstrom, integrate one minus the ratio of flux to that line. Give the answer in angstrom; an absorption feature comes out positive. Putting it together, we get 0.9 angstrom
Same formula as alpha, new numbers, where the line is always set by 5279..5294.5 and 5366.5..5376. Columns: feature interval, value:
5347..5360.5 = -0.6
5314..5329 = 0.6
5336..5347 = -0.4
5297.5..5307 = 0.3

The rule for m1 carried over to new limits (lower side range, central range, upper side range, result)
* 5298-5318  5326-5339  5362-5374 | 0.3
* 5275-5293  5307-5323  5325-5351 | -0.4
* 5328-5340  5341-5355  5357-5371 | -0.1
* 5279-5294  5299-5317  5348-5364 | 0.3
